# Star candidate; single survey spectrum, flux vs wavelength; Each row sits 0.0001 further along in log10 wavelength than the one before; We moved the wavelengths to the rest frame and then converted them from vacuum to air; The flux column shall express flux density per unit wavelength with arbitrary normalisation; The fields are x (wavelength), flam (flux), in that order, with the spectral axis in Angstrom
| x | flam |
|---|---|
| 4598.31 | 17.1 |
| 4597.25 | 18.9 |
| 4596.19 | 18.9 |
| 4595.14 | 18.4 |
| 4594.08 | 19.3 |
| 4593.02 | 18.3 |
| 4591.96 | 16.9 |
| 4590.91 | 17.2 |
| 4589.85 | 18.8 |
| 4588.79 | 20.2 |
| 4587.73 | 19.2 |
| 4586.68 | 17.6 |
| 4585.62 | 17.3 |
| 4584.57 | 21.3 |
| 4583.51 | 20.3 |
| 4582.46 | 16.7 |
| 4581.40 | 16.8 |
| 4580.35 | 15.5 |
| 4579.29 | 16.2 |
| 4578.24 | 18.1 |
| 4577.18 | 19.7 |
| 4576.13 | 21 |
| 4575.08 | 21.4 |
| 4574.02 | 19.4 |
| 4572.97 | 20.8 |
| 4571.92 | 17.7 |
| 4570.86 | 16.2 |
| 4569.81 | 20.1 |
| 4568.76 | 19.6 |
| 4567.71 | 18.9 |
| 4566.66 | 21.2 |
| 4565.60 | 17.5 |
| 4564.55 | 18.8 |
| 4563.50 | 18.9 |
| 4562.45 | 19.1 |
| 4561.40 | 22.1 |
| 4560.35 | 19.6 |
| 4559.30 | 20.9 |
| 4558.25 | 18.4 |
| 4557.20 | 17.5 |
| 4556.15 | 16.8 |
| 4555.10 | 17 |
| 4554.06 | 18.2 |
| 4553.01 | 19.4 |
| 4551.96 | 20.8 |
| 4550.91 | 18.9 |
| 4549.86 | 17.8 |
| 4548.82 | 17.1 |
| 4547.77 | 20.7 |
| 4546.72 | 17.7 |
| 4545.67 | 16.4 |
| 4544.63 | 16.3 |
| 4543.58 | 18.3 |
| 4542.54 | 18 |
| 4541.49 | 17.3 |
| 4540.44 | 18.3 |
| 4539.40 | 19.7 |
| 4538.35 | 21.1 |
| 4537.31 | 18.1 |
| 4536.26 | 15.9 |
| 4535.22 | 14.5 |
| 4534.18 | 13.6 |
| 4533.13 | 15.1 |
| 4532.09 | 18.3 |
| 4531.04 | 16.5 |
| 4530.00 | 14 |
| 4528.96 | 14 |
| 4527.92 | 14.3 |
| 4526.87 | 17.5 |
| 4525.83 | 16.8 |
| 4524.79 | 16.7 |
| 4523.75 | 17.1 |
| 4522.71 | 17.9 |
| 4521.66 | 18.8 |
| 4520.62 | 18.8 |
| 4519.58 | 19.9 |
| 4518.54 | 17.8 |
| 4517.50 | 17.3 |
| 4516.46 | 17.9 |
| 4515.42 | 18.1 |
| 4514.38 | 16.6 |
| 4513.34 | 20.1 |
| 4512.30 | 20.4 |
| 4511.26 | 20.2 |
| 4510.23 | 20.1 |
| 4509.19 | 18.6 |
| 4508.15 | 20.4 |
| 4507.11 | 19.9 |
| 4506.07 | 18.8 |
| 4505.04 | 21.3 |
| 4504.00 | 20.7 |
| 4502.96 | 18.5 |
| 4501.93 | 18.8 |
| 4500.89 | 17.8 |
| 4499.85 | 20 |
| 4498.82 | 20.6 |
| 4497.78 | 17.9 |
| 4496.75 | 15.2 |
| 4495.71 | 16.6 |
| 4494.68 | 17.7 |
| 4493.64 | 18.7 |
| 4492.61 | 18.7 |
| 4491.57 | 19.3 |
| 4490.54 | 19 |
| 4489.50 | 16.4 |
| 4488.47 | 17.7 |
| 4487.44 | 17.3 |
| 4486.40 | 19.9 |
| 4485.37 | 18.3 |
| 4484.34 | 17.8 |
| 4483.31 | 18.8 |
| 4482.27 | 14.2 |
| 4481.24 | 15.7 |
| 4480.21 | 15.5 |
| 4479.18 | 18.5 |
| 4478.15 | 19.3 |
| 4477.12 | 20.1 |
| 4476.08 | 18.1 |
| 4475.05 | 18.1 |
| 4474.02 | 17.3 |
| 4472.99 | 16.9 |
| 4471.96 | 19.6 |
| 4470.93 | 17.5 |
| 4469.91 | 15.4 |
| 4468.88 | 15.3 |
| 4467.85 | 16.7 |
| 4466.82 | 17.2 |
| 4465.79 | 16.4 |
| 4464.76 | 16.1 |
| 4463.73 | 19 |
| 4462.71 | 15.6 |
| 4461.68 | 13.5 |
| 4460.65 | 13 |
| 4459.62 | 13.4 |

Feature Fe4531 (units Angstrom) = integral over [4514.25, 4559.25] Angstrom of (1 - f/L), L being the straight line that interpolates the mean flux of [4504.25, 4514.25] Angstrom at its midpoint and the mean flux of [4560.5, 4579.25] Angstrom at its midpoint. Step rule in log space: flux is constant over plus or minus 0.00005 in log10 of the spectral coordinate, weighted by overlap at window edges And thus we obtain 4.9 Angstrom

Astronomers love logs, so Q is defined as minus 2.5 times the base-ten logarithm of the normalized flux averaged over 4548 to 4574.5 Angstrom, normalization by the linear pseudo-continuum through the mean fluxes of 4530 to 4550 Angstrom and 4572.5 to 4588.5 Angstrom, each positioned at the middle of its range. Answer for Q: -0.05 mag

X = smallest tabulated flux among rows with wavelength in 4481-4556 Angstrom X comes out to 13.6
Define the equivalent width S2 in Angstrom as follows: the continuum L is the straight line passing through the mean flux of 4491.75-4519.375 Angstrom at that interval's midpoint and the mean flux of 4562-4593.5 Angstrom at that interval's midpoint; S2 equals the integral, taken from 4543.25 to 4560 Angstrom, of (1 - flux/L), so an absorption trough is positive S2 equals 0.41 Angstrom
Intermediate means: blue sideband 18.8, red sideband 18.7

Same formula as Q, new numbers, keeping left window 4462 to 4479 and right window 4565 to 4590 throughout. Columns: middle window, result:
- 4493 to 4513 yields -0.07 mag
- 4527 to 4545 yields 0.10 mag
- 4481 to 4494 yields -0.02 mag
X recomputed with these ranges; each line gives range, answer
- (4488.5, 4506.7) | 15.2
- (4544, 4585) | 15.5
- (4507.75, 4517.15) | 16.6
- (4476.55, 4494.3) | 14.2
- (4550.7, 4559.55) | 16.8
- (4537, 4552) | 16.3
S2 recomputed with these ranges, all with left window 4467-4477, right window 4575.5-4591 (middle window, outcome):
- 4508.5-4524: -0.80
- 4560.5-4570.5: -0.69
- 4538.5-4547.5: 0.03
